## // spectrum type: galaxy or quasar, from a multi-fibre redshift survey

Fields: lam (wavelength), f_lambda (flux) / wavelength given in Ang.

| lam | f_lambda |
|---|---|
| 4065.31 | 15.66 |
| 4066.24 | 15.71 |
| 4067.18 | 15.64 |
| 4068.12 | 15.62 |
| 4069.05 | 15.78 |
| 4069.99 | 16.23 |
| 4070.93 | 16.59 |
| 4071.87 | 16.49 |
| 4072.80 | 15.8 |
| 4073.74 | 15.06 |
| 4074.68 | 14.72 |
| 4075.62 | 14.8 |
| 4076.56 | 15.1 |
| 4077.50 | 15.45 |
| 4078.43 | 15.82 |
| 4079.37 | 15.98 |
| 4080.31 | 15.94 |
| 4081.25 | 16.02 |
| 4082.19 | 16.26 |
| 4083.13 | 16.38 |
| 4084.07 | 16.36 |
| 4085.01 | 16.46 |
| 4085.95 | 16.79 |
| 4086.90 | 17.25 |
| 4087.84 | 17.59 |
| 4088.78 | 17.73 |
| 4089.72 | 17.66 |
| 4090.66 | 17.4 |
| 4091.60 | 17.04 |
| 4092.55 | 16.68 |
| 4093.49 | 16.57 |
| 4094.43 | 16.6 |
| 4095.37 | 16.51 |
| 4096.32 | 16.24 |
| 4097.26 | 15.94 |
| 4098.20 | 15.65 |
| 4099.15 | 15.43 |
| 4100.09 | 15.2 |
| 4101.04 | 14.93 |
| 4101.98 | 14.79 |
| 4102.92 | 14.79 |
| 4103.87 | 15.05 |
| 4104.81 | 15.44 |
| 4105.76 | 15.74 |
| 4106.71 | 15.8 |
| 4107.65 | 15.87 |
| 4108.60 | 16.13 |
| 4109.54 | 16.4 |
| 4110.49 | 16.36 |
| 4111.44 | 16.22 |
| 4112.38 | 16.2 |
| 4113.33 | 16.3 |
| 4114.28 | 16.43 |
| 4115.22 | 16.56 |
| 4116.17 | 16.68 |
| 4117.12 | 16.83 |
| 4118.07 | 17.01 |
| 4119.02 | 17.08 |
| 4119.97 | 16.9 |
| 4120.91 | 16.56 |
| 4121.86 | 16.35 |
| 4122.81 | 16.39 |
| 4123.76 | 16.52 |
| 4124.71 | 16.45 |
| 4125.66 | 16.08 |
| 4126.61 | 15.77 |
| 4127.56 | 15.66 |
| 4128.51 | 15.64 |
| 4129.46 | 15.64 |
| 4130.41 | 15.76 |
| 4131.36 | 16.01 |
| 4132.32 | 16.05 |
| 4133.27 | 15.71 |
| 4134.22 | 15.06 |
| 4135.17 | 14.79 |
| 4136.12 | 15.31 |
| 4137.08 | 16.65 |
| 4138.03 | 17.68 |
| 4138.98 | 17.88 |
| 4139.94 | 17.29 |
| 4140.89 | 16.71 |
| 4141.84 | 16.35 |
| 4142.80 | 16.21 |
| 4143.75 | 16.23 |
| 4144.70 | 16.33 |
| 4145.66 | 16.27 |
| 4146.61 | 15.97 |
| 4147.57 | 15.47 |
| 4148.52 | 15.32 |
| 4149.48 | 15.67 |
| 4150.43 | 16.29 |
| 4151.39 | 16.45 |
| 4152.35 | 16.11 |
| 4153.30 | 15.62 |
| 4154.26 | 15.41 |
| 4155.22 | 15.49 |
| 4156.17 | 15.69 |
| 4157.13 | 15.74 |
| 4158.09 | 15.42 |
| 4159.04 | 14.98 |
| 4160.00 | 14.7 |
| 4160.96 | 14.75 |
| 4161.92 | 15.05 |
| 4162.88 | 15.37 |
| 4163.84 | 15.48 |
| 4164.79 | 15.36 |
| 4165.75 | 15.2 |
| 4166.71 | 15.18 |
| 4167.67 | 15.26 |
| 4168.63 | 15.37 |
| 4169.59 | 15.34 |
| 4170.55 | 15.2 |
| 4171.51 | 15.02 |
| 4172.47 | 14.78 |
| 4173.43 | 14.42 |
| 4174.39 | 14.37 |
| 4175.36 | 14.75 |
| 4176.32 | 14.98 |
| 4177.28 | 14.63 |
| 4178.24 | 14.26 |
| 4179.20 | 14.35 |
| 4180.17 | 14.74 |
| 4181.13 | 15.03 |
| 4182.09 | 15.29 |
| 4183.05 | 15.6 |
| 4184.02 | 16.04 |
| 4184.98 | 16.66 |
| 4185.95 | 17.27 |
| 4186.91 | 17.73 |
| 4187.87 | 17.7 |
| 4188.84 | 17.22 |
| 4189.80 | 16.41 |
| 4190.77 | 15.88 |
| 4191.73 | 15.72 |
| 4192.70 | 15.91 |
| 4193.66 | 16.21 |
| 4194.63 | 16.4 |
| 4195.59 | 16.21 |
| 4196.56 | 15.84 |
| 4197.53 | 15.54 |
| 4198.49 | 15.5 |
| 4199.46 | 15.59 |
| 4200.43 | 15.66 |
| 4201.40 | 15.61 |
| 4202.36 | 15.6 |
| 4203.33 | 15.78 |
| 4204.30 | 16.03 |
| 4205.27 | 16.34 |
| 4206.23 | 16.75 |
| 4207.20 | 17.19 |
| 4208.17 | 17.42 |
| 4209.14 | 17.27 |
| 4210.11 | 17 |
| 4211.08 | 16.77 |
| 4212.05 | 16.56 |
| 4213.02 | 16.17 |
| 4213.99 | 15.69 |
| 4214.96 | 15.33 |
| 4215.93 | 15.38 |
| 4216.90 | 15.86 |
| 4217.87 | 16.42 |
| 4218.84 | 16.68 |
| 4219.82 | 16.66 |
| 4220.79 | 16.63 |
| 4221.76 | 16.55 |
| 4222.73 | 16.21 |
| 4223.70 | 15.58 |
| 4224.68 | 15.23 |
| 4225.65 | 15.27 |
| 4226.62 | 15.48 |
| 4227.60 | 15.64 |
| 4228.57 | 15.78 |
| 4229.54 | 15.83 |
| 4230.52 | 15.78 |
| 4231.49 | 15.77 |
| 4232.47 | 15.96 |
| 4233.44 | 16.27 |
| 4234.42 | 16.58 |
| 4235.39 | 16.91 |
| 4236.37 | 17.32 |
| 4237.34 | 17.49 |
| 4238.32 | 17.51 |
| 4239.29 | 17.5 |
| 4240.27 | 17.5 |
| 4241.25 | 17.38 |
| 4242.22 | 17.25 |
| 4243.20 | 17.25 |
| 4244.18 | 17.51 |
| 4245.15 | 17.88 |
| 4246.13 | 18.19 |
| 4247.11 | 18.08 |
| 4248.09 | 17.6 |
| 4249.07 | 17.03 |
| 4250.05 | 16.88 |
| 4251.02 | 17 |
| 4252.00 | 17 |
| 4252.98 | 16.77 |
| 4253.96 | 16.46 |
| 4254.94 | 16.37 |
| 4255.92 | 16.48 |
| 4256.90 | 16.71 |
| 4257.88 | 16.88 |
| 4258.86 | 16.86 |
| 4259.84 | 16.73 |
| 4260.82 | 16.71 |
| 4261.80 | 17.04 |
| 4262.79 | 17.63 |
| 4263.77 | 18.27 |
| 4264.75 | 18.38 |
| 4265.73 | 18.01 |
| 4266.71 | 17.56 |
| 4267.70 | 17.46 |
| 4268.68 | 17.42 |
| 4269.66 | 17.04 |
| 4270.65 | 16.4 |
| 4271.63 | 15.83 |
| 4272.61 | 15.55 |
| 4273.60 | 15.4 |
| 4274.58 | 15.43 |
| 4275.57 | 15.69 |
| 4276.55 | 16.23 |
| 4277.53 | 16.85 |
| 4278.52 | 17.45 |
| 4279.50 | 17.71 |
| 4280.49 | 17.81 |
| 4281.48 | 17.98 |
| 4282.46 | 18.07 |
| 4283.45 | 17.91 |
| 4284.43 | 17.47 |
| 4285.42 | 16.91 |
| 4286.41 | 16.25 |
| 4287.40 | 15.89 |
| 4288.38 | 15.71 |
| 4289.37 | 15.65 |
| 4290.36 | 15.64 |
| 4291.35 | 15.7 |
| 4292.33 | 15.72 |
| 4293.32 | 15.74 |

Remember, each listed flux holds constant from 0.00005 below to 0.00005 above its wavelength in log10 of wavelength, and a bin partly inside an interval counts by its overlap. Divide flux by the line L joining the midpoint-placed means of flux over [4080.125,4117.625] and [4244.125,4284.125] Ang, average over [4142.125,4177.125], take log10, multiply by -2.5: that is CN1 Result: 0.08 mag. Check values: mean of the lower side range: 16.3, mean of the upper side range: 17.1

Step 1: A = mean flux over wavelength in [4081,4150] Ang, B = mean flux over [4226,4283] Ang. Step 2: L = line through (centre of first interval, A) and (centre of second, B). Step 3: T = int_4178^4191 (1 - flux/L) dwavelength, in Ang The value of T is 0.4 Ang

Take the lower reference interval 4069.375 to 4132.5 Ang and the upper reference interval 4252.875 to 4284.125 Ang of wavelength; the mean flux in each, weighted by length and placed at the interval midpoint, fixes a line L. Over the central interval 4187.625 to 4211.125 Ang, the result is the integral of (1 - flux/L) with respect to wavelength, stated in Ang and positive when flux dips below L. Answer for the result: 0.5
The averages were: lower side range 16.1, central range 16.3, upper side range 17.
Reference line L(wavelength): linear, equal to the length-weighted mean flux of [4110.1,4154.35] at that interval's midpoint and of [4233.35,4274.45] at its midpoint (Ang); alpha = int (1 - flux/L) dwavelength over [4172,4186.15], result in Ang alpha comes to 1.2 Ang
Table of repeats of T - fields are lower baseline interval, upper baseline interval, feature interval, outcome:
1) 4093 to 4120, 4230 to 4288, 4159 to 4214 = 2.6 Ang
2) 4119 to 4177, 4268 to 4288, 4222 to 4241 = 0.1 Ang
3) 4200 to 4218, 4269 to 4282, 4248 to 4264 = -0.4 Ang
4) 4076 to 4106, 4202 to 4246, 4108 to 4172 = 1.2 Ang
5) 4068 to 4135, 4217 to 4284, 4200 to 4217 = 0.4 Ang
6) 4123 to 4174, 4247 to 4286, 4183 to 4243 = 0.3 Ang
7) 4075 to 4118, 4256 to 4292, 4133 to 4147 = 0.0 Ang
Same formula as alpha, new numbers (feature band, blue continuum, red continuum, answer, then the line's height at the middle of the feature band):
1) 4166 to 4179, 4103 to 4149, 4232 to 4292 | 1.2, 16.4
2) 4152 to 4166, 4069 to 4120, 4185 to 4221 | 0.8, 16.3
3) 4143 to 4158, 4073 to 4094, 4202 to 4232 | 0.3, 16.2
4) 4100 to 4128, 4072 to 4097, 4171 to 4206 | 0.1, 16.1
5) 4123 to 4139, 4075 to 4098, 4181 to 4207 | 0.3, 16.3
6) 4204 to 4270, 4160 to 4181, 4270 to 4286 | -2.8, 16.1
